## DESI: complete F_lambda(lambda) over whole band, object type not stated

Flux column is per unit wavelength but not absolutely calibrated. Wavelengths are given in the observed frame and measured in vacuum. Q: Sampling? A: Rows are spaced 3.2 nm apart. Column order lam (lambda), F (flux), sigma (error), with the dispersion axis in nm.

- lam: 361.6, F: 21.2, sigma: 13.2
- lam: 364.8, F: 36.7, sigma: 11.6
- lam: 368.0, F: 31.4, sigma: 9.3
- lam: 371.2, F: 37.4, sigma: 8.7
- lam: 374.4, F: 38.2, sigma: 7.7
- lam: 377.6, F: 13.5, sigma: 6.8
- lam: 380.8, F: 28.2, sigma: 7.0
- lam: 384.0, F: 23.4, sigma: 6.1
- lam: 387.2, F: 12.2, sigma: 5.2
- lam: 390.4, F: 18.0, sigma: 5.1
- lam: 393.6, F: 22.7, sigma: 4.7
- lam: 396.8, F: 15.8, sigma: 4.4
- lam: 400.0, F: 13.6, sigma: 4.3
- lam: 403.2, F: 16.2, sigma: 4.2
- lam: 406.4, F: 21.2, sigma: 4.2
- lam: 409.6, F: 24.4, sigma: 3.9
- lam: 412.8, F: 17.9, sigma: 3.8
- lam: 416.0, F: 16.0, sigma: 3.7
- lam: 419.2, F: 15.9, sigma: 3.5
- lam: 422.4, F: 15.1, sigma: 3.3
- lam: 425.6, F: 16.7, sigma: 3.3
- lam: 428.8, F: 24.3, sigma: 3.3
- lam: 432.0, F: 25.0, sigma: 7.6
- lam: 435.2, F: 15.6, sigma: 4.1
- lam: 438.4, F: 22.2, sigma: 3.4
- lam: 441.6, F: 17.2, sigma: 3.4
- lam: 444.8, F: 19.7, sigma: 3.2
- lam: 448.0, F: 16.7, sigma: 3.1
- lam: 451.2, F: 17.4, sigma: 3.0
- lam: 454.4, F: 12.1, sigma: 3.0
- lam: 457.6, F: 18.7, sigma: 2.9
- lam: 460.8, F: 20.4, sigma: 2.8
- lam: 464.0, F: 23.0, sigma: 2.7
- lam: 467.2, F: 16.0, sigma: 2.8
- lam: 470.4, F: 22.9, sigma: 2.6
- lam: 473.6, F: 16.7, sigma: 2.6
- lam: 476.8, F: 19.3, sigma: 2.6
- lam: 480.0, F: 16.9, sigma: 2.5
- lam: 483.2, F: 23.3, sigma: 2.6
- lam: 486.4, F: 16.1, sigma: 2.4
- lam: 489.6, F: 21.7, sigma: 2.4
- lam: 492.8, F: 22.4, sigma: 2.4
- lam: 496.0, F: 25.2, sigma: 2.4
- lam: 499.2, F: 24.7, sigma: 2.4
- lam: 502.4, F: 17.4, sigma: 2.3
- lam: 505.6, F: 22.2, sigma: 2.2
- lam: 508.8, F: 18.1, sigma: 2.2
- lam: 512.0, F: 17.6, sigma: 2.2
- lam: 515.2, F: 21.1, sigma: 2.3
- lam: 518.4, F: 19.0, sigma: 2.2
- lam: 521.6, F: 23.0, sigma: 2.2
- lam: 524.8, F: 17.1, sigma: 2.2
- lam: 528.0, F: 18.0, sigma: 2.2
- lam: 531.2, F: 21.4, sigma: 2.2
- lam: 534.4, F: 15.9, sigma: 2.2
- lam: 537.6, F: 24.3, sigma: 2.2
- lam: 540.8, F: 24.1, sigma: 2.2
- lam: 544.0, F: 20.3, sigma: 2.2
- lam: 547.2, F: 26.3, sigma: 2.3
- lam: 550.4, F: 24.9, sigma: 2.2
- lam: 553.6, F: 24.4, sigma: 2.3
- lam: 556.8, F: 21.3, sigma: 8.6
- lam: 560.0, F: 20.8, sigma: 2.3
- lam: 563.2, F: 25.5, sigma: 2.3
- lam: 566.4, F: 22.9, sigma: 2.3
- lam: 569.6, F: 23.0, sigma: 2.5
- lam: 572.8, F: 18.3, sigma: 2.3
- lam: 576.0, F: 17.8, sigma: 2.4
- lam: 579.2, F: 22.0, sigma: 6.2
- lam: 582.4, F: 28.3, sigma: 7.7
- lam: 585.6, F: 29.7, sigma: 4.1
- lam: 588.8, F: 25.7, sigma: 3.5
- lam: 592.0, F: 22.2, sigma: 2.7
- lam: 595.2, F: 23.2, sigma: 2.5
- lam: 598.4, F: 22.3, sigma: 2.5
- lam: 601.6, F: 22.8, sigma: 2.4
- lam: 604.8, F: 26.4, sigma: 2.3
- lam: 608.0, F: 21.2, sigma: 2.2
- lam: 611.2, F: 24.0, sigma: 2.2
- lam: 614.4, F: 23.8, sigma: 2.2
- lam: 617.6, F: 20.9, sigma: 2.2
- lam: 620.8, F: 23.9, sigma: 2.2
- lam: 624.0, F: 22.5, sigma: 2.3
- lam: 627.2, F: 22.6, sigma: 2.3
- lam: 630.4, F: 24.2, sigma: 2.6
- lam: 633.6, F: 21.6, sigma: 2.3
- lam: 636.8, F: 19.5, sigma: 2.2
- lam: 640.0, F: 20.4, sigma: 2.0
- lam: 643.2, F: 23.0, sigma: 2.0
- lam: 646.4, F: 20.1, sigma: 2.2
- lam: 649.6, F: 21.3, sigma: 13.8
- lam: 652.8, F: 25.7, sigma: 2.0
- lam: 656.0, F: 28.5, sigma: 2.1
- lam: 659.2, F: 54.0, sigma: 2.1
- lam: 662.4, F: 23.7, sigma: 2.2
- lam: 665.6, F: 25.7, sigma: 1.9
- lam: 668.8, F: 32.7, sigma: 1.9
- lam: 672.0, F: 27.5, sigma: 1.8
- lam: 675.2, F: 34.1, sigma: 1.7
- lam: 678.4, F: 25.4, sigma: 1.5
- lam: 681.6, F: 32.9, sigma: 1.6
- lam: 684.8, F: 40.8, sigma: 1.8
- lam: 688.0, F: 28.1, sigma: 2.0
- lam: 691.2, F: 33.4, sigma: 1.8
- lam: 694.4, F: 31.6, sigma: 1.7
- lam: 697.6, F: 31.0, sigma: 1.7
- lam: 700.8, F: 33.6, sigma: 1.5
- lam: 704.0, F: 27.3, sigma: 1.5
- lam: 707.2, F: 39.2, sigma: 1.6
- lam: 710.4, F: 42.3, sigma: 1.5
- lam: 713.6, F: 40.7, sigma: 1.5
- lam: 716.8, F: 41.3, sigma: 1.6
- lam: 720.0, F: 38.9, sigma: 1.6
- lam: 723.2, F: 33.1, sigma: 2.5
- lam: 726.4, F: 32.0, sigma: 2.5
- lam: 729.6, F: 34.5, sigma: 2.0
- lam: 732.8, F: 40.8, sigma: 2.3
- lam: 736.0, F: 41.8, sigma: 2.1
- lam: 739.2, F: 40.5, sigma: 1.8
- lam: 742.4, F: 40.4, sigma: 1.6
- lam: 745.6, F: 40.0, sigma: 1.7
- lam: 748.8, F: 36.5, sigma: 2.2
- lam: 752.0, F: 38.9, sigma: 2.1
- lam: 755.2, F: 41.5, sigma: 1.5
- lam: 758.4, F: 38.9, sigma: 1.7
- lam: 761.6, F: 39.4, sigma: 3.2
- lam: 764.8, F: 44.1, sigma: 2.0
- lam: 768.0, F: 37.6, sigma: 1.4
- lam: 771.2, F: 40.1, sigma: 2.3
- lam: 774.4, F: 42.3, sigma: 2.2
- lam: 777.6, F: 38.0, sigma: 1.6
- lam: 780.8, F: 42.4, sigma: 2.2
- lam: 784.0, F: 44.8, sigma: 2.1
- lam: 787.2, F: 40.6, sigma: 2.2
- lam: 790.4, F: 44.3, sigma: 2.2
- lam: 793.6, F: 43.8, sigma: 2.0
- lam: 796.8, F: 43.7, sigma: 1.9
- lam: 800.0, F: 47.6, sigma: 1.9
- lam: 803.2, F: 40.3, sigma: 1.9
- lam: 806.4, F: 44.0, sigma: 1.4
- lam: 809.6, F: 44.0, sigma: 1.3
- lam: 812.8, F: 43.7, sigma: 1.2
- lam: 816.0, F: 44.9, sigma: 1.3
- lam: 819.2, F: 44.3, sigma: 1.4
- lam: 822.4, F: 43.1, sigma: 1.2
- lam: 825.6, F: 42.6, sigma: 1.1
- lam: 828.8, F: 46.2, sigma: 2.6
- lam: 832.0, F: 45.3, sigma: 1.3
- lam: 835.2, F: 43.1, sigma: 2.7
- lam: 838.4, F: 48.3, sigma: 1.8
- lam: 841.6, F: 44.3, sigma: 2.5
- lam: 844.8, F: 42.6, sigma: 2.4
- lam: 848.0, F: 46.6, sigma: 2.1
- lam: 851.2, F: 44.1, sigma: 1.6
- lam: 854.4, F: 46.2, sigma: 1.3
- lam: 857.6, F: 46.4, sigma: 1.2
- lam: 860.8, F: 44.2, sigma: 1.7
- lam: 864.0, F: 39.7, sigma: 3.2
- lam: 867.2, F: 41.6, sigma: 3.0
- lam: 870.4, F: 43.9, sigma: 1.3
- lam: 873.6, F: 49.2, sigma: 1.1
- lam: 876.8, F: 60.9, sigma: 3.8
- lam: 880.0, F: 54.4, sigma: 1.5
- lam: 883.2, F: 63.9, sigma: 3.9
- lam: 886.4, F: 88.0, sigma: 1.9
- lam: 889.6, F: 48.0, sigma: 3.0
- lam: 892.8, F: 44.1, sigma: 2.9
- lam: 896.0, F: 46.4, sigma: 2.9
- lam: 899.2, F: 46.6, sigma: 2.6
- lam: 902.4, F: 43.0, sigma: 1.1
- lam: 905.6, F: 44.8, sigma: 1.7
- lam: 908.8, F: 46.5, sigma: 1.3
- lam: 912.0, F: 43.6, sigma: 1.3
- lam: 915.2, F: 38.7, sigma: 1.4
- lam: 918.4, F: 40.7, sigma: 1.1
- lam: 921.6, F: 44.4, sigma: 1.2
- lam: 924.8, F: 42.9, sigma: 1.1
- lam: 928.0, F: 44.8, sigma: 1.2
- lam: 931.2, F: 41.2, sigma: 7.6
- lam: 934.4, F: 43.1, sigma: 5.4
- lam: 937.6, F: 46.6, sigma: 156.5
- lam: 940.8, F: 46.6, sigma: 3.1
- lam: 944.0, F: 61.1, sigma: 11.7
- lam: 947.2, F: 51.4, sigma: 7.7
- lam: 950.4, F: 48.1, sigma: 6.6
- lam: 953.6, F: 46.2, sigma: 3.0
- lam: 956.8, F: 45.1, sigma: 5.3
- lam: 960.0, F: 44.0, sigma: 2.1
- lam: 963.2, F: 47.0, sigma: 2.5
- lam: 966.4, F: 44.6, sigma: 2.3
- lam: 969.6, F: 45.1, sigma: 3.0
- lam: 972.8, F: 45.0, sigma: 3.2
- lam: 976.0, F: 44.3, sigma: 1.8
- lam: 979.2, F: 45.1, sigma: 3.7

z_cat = 0.770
